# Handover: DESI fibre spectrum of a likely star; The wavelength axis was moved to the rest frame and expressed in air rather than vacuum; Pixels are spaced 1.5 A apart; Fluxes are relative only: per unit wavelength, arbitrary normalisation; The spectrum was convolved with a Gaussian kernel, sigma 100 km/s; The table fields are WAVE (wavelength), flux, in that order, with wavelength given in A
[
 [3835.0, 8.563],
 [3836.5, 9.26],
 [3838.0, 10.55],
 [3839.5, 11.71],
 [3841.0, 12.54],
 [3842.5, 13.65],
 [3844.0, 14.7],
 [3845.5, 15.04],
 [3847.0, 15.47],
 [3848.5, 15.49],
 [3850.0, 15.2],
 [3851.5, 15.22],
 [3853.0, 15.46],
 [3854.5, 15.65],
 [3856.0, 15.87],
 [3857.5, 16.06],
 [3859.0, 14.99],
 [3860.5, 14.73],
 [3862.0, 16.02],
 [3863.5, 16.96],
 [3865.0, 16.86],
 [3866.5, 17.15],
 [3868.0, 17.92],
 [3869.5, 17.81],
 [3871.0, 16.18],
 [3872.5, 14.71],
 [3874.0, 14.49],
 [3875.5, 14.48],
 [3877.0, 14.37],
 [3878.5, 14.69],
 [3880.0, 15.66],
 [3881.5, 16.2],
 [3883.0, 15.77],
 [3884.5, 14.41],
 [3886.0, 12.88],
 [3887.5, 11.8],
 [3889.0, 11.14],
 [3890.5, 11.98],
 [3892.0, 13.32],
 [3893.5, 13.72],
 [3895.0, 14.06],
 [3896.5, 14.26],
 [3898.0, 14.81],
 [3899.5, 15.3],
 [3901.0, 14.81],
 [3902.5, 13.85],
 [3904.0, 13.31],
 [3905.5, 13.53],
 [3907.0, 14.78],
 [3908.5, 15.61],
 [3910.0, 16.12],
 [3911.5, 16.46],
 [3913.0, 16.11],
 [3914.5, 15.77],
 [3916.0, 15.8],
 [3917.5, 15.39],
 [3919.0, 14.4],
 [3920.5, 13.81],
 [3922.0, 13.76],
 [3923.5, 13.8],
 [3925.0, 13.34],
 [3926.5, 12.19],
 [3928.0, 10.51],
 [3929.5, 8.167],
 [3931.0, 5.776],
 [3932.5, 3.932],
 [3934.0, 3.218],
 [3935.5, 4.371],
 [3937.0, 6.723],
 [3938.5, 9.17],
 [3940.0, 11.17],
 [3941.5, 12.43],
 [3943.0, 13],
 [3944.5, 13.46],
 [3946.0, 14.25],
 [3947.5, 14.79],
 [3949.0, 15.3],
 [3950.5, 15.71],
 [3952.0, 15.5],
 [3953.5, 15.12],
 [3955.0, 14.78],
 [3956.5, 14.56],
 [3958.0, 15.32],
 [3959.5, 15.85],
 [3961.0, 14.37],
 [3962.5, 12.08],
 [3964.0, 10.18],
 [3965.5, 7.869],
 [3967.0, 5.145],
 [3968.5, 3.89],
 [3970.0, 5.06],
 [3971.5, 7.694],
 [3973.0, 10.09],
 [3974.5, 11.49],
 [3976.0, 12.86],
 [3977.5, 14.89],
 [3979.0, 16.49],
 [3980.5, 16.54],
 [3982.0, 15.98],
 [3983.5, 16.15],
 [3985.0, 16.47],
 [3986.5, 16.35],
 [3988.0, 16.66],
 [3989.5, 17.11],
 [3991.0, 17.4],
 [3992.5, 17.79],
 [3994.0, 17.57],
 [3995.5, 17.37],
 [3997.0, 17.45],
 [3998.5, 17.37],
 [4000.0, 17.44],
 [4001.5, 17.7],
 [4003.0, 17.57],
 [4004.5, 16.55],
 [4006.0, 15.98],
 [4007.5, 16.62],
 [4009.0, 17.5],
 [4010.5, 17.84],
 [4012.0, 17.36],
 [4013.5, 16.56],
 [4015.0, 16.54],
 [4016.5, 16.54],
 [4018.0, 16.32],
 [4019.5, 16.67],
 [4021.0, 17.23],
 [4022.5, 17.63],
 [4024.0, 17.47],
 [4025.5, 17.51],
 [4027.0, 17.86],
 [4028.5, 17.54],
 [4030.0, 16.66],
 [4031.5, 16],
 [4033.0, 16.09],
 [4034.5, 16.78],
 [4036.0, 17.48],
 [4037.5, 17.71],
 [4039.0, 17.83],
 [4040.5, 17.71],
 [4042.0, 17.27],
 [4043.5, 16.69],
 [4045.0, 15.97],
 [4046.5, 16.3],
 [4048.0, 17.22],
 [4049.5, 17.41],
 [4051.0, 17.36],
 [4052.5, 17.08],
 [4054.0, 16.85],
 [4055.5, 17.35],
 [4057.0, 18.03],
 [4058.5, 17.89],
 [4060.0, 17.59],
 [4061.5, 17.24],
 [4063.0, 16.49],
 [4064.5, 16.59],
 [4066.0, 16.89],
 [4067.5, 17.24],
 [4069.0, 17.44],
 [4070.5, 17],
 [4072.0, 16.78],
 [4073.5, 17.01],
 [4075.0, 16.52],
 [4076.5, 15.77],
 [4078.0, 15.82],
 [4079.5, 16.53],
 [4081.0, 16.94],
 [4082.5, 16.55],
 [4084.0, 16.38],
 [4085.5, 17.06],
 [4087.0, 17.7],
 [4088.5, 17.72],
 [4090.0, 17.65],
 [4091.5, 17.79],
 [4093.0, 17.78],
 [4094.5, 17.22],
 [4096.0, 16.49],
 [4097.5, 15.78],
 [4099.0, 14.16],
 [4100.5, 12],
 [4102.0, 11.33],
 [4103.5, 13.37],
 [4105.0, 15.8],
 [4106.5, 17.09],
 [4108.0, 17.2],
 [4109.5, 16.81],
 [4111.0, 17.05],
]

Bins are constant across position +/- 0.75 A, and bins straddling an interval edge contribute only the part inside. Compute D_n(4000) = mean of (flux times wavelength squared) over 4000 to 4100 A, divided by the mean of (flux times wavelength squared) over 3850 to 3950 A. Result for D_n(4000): 1.34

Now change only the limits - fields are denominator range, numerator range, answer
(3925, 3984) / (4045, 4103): 1.54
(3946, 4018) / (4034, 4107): 1.18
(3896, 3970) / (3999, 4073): 1.45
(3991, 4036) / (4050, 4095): 1.03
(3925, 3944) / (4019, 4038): 2.07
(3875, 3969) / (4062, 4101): 1.40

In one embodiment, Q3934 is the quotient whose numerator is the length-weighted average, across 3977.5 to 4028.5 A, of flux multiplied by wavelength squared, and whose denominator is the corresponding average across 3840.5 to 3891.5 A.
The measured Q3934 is 1.21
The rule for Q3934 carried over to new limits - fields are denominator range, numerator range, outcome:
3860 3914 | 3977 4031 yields 1.21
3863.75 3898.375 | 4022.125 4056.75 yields 1.26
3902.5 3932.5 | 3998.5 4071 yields 1.36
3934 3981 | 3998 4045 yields 1.50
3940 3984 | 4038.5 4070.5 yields 1.41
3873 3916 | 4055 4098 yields 1.29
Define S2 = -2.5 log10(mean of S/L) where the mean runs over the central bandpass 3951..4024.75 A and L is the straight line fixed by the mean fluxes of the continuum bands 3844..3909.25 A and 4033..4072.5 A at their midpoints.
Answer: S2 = 0.097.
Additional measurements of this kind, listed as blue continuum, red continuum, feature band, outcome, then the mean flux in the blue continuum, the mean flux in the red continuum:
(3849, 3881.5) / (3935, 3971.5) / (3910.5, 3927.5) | -0.10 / 15.7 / 11.6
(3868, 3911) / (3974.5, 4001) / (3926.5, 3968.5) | 0.38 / 14.5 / 16.4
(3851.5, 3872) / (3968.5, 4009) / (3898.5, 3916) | 0.05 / 16.2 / 15.2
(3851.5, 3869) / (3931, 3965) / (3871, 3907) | 0.05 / 16.1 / 11.9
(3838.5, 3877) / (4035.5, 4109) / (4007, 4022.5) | -0.04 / 15.3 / 16.7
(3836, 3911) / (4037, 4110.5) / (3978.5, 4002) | -0.08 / 14.6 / 16.7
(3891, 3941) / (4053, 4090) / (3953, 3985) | 0.14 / 12.5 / 17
